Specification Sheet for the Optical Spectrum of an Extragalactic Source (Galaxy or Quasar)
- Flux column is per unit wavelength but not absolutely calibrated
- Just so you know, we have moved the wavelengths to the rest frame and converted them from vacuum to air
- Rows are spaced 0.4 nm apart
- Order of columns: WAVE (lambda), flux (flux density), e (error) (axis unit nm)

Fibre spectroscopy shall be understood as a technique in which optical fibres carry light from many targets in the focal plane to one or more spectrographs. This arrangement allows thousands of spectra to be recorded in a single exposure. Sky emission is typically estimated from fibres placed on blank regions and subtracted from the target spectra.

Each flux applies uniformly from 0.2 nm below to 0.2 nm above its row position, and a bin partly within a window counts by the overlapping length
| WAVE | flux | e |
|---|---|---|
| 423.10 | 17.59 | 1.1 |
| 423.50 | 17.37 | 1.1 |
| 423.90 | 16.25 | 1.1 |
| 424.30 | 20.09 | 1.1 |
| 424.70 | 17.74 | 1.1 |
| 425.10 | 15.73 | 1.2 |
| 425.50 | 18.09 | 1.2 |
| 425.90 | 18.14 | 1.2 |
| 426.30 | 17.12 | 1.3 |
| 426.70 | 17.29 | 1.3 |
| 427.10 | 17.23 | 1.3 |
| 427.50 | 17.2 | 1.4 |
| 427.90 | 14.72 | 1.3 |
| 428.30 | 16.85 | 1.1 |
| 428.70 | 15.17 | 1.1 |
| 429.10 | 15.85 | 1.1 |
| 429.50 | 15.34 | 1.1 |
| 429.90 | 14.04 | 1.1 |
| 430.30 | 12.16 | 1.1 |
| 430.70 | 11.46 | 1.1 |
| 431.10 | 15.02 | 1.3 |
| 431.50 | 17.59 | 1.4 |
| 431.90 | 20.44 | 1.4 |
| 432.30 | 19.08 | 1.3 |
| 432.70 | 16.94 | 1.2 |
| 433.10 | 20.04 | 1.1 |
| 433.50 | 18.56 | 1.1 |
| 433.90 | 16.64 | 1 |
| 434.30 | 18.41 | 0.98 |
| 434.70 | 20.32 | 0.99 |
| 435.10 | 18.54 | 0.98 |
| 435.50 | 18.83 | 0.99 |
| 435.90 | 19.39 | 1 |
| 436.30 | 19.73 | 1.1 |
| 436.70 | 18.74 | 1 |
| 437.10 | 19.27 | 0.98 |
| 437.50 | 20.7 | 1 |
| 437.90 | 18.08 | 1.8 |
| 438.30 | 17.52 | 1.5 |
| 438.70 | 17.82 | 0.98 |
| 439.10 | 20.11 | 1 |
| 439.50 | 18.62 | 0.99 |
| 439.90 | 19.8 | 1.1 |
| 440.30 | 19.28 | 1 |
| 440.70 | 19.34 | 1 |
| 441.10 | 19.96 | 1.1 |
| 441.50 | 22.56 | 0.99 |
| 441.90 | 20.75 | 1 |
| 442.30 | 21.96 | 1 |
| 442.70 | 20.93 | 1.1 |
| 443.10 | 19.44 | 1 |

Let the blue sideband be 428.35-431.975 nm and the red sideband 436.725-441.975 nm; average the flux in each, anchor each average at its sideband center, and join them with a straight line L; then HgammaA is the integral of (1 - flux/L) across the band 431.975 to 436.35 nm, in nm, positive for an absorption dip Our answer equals -0.46 nm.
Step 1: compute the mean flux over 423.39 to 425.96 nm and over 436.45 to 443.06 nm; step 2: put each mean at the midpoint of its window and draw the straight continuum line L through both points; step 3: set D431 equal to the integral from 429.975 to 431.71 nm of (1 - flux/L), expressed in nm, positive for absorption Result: 0.41 nm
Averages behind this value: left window 17.6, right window 19.7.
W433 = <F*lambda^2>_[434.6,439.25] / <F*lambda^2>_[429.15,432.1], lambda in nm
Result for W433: 1.3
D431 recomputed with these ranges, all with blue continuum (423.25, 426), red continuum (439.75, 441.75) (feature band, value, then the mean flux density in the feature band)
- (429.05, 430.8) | 0.45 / 13.7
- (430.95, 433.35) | 0.07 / 18.3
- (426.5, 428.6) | 0.17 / 16.6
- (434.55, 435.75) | 0.01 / 19.2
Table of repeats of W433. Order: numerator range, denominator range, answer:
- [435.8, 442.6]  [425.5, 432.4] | 1.27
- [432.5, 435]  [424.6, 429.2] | 1.14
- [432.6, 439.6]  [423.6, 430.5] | 1.20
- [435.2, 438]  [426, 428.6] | 1.20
